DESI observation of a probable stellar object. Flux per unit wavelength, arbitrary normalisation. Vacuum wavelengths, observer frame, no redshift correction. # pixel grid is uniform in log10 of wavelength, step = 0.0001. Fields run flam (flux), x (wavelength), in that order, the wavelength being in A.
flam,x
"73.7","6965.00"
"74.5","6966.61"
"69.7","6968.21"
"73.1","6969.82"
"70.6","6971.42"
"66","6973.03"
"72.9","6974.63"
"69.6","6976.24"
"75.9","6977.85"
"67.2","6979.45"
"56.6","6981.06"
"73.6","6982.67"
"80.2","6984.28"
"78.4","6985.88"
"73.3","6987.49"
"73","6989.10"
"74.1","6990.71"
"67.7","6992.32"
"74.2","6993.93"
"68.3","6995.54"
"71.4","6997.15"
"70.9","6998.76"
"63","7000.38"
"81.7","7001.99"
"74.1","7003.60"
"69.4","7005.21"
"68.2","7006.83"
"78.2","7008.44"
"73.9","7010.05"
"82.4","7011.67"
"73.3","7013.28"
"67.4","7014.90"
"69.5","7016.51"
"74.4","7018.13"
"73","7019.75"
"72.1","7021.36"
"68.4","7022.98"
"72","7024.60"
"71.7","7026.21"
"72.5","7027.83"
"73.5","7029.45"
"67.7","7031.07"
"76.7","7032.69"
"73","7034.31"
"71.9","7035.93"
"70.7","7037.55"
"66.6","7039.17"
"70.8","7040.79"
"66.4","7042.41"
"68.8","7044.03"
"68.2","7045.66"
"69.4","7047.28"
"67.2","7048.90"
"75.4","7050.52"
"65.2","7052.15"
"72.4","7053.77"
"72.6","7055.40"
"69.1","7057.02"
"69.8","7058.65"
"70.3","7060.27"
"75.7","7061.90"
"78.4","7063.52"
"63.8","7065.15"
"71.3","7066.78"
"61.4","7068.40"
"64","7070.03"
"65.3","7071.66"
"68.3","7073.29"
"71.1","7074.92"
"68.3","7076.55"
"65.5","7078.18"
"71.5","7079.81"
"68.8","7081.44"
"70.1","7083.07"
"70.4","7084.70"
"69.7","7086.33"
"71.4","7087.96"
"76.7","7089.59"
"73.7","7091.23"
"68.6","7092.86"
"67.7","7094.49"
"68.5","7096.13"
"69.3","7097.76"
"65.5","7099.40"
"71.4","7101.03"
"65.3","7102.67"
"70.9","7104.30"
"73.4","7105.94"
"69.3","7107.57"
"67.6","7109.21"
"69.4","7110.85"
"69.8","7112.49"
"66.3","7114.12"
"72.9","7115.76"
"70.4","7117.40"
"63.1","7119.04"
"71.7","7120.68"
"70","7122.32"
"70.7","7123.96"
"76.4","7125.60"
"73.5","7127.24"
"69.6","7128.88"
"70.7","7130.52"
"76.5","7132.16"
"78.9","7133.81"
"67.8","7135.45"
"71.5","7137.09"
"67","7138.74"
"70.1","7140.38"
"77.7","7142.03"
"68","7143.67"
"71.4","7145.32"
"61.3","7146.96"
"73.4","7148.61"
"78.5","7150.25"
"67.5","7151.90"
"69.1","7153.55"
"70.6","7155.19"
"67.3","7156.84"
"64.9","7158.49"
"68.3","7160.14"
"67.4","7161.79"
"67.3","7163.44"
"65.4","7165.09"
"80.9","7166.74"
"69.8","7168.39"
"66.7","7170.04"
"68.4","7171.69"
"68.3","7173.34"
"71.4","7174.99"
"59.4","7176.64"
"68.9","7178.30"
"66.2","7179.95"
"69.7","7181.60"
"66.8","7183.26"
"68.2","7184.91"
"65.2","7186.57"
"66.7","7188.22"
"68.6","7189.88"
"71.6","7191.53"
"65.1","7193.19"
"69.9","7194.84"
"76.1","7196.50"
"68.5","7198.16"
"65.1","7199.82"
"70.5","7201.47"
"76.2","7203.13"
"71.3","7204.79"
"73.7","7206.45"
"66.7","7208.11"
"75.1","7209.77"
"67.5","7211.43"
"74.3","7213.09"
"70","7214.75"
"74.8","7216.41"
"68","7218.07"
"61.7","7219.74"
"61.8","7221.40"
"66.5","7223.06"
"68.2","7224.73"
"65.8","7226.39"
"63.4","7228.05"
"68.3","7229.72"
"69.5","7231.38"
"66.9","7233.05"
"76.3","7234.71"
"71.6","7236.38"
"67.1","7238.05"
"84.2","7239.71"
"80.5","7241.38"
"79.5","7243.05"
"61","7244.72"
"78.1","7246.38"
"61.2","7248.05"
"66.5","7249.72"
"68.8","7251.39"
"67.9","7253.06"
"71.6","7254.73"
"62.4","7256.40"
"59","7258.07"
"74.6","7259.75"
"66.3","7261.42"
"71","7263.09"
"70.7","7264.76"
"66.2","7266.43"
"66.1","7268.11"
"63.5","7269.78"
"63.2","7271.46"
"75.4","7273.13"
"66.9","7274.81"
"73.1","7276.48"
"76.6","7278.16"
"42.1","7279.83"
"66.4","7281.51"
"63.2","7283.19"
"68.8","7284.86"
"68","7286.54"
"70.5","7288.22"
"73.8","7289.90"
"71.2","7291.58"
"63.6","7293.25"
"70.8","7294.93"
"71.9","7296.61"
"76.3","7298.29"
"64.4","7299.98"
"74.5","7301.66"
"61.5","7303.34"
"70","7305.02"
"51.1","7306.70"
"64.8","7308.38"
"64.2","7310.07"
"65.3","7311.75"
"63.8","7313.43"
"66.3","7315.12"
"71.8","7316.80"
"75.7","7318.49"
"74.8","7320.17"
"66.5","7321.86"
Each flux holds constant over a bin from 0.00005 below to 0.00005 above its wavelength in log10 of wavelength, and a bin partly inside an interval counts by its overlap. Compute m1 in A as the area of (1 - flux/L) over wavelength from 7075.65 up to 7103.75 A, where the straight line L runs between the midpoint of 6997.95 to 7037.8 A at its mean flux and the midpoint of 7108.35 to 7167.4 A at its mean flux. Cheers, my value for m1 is 0.6 A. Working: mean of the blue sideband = 72.4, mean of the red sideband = 70.3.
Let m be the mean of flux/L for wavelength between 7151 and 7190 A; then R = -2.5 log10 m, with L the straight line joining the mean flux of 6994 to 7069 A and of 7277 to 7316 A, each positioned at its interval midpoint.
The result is 0.01 mag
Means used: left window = 71.2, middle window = 68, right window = 66.5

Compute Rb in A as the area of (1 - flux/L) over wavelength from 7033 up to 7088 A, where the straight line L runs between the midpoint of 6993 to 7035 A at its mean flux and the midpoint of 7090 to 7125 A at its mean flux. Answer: 1.0 A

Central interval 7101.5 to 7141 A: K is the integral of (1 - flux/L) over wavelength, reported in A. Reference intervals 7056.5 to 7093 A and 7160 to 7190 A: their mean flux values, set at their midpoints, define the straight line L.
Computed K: -0.9 A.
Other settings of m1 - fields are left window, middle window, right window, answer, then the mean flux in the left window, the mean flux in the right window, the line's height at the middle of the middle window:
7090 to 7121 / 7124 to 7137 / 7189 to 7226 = -0.7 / 69.2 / 69.5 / 69.3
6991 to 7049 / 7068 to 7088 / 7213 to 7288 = 0.7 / 71.4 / 68.3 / 70.6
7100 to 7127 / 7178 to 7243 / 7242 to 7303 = -0.9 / 70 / 68.2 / 68.9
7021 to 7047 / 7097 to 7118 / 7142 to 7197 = 0.1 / 70.6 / 68.8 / 69.7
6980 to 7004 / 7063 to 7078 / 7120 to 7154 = 0.8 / 71.9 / 71.5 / 71.7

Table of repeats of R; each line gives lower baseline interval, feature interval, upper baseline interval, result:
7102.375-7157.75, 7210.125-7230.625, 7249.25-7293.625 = 0.01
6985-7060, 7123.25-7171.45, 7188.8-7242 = 0.00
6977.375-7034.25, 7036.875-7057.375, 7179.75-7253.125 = 0.03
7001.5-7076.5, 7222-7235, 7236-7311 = 0.02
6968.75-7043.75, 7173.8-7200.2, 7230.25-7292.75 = 0.03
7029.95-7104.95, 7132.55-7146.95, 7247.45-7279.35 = -0.03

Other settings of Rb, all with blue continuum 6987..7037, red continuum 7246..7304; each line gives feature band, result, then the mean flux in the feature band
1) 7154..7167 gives 0.23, 68.5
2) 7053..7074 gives 0.58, 69.4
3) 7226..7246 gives -0.87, 71.5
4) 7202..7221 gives -0.48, 70.6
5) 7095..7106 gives 0.30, 68.8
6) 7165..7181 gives 0.20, 68.7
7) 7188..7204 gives -0.18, 70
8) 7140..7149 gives -0.02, 70.1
